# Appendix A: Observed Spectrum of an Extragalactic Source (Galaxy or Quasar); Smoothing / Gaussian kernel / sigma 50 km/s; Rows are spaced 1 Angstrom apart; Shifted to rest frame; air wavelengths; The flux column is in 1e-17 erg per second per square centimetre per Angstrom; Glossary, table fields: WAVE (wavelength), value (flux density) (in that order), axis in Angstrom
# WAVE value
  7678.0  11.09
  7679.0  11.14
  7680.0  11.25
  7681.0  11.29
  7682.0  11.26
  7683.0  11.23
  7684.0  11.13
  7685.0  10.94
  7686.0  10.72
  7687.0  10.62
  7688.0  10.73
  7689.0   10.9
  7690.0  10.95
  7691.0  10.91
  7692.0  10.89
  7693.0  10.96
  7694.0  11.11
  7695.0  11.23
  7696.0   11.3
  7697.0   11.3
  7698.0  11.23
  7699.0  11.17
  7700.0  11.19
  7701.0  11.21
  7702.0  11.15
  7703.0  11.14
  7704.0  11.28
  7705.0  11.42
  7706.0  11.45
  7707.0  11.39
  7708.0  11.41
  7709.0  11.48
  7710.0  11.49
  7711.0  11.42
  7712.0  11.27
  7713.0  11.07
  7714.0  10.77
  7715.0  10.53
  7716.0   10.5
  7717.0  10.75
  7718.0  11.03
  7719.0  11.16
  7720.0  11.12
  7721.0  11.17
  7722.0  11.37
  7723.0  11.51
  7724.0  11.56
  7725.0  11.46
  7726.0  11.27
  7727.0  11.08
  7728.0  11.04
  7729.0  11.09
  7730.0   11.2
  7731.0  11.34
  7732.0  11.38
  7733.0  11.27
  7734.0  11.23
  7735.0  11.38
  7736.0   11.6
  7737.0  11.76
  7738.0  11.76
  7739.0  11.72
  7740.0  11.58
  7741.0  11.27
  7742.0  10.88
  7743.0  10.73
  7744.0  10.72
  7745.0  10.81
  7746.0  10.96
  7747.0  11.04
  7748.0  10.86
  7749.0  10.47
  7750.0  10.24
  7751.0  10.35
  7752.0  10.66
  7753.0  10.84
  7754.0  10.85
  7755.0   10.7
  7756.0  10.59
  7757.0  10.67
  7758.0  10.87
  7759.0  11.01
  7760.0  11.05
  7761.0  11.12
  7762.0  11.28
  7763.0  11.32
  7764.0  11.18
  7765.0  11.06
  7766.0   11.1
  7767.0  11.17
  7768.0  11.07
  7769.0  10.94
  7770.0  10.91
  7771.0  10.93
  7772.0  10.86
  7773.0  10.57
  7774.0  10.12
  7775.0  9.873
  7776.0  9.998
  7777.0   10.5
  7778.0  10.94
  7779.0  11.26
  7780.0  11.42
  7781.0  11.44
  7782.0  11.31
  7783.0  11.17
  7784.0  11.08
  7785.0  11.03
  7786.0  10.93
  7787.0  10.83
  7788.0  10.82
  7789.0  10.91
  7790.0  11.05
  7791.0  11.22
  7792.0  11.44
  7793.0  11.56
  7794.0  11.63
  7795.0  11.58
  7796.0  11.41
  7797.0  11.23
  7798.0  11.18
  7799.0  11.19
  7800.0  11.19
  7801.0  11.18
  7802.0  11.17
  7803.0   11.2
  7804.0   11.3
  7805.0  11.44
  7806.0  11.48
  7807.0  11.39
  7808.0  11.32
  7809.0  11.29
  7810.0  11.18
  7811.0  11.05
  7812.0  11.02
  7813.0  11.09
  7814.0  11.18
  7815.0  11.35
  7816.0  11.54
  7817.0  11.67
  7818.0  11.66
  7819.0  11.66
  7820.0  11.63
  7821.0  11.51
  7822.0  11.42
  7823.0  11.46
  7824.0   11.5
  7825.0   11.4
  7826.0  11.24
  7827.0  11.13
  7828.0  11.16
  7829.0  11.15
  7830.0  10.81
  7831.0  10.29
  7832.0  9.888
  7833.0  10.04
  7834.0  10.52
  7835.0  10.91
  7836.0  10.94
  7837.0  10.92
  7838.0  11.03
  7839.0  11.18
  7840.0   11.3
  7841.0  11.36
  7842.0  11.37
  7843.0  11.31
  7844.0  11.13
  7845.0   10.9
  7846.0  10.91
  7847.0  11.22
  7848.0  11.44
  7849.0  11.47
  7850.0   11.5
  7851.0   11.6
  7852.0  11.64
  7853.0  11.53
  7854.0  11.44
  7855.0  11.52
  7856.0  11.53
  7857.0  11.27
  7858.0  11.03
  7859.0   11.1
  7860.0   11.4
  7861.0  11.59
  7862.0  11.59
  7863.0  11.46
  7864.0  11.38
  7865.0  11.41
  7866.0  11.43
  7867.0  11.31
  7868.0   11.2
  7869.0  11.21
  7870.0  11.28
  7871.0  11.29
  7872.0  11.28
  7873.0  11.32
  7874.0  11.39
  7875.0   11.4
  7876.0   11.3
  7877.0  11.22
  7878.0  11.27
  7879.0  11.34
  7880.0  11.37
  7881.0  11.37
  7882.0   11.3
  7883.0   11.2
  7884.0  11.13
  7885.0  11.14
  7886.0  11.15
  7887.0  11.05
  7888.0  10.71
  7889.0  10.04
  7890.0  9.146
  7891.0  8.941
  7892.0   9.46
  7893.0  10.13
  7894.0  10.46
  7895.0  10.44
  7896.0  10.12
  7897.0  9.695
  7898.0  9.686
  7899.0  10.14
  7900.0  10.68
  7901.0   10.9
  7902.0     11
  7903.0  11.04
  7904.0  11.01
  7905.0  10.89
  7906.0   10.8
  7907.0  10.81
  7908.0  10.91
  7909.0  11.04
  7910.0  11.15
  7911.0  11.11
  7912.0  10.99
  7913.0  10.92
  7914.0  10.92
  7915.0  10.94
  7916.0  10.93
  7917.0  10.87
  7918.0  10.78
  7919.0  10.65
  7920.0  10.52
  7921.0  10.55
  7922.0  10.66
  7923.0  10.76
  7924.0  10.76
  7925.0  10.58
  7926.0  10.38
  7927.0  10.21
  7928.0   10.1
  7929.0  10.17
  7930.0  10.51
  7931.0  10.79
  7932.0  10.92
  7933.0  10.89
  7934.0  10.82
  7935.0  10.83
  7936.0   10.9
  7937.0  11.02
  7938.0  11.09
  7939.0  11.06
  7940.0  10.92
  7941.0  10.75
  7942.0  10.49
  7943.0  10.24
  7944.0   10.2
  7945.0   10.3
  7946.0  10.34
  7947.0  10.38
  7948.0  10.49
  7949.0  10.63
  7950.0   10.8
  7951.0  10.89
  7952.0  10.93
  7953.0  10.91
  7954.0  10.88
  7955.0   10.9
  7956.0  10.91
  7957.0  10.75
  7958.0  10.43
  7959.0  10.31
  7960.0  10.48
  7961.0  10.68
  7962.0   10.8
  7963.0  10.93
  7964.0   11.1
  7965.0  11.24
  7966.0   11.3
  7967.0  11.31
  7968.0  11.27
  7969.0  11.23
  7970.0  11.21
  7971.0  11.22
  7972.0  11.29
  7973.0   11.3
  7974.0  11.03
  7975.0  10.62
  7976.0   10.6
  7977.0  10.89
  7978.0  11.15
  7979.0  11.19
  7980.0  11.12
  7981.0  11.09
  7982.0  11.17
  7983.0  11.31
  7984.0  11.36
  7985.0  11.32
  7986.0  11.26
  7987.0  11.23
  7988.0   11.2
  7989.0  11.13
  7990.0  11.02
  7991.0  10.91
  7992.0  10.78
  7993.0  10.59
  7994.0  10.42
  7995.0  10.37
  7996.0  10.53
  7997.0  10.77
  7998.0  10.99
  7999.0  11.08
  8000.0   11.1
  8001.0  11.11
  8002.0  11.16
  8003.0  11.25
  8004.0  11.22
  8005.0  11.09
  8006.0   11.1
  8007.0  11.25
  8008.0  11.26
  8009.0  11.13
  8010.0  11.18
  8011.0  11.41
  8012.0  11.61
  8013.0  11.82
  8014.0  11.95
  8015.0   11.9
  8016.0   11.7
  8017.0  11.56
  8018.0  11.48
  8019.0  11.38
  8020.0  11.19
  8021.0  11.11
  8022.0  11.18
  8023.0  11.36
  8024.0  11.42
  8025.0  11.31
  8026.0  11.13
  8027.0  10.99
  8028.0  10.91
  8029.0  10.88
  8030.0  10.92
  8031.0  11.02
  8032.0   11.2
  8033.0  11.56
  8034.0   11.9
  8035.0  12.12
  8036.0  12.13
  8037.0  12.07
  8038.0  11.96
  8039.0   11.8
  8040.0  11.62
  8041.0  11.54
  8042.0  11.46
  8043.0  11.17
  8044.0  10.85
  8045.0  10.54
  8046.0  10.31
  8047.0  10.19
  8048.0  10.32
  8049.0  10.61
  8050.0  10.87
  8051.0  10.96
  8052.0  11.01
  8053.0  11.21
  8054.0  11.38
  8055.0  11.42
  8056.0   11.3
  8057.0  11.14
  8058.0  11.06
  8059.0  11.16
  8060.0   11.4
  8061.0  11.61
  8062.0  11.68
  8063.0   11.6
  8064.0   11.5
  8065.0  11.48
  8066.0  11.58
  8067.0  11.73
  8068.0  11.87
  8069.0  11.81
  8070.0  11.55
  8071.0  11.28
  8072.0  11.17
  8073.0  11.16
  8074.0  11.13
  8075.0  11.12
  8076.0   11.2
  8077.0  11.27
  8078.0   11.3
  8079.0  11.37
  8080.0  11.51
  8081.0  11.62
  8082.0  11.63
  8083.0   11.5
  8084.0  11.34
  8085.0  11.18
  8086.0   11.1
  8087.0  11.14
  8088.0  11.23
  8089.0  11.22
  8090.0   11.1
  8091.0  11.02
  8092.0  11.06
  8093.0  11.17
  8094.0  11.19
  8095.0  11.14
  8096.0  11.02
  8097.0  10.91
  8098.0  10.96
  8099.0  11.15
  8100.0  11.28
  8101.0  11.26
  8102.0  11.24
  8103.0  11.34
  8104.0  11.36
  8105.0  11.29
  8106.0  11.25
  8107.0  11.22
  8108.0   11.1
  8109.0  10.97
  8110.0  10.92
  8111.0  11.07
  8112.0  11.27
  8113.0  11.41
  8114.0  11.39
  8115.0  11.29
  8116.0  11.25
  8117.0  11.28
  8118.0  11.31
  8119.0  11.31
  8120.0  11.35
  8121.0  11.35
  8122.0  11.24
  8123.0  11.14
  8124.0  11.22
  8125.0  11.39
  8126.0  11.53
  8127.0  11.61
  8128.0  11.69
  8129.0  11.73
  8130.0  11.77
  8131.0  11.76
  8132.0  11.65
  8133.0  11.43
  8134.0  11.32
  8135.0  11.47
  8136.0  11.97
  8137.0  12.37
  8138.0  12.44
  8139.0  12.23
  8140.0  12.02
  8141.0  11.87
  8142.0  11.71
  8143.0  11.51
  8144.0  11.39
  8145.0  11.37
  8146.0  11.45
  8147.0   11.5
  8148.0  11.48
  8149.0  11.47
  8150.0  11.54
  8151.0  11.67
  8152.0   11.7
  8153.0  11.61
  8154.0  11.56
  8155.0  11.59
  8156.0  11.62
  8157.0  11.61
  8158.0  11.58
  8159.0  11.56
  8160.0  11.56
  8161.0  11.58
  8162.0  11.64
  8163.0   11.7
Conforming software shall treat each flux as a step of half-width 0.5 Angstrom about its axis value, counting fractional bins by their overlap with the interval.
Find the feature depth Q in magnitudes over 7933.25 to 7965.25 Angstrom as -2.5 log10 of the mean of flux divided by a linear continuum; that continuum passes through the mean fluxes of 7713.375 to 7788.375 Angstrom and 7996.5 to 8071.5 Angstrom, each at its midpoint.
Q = 0.05 mag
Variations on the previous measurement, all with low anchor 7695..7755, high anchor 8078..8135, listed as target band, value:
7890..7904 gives 0.103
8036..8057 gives 0.012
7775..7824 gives -0.005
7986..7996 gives 0.039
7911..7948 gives 0.055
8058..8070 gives -0.027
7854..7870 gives -0.016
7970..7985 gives 0.013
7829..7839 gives 0.053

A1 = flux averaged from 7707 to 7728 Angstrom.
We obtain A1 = 11.2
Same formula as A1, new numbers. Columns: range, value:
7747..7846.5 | 11.1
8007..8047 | 11.4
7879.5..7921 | 10.7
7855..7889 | 11.3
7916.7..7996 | 10.8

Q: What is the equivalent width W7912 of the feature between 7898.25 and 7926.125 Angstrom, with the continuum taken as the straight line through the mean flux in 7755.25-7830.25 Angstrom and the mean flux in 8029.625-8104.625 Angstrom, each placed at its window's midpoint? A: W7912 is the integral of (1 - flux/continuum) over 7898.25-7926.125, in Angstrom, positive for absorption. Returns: 1.0 Angstrom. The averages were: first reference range 11.1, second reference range 11.3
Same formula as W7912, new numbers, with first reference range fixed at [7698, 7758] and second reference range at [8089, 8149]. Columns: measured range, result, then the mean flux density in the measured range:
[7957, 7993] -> 0.83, 11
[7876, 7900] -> 1.43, 10.6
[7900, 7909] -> 0.26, 10.9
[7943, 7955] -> 0.71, 10.6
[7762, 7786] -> 0.47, 10.9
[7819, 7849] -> 0.28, 11.1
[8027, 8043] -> -0.25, 11.5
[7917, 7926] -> 0.48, 10.7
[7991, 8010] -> 0.59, 11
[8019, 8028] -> 0.10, 11.2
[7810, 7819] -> -0.12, 11.3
